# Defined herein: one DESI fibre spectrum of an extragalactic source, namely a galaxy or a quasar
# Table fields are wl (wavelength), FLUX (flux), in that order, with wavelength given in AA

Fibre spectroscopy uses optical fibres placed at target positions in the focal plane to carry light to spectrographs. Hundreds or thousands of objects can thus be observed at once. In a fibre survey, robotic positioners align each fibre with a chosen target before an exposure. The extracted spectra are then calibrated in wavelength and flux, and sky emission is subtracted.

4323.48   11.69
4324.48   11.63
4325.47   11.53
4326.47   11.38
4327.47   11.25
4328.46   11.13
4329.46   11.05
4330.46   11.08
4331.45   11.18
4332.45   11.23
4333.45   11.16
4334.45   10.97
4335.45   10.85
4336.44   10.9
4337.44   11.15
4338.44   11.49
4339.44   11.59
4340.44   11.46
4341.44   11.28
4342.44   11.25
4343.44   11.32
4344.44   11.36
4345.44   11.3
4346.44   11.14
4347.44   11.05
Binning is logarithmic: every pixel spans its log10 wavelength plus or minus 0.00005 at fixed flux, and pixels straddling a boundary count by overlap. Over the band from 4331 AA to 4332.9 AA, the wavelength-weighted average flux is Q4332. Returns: 11.2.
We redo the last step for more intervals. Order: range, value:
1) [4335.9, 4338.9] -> 11.2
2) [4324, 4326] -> 11.6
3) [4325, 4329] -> 11.3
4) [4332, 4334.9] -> 11.1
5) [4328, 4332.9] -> 11.1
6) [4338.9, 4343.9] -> 11.4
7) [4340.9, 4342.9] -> 11.3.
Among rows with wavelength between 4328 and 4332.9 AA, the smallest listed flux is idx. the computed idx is 11.05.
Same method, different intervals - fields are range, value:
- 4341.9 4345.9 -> 11.25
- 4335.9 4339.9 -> 10.9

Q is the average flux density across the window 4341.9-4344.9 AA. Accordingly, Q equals 11.3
